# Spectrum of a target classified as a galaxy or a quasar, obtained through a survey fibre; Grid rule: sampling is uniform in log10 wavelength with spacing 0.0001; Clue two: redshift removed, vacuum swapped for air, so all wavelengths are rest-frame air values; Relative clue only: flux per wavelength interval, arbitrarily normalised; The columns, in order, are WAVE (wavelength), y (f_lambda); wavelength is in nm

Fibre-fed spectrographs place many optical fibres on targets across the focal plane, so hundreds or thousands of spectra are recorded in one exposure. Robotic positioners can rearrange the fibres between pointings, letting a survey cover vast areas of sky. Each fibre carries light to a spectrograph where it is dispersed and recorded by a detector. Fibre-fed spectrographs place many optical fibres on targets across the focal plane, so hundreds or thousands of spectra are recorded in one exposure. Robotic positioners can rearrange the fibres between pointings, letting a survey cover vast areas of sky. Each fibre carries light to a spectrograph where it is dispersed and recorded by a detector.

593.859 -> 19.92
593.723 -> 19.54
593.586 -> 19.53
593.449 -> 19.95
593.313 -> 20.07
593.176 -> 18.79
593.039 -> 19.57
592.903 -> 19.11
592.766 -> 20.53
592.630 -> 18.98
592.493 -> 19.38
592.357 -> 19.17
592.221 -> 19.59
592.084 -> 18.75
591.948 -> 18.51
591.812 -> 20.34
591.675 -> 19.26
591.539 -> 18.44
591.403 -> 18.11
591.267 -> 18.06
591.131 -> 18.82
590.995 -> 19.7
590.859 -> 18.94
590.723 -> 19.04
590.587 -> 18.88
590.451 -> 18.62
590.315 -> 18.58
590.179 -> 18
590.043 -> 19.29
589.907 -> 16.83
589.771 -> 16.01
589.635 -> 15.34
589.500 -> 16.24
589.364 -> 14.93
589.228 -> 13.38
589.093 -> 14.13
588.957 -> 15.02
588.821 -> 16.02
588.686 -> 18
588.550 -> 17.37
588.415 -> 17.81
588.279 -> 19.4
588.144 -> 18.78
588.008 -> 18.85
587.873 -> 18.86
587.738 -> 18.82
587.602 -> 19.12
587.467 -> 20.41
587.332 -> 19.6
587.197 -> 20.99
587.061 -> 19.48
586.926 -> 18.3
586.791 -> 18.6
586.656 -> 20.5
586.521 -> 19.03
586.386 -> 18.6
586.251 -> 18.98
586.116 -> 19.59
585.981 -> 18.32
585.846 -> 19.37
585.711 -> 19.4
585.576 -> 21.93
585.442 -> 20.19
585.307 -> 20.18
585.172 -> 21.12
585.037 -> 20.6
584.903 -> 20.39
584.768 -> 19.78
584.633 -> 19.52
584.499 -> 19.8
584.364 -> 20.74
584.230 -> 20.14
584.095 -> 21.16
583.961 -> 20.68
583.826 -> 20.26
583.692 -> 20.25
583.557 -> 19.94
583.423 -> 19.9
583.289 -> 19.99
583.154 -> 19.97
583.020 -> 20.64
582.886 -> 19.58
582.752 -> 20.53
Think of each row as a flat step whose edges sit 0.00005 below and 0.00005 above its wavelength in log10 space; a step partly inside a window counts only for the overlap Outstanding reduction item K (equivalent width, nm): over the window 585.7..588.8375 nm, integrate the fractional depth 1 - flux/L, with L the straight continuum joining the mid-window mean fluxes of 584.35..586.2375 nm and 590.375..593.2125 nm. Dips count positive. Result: 0.12 nm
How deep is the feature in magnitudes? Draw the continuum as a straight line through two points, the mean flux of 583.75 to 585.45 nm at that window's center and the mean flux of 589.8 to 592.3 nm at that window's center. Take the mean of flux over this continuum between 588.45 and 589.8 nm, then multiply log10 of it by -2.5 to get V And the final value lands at 0.220 mag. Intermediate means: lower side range 20.4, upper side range 18.7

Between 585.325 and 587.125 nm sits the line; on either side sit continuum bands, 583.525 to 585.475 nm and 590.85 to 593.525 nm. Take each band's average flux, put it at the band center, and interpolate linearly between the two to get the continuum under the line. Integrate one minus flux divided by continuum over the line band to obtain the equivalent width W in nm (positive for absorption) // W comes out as 0.06 nm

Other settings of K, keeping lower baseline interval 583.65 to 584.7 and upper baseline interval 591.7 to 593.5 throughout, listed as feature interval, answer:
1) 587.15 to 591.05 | 0.39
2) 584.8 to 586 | 0.00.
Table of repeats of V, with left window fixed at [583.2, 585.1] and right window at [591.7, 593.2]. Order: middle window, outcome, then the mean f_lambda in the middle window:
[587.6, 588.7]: 0.07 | 18.5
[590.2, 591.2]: 0.04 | 18.9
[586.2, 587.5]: 0.03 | 19.4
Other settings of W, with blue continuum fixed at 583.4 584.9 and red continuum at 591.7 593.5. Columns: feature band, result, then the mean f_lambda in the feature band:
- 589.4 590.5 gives 0.134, 17.3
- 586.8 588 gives 0.032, 19.4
